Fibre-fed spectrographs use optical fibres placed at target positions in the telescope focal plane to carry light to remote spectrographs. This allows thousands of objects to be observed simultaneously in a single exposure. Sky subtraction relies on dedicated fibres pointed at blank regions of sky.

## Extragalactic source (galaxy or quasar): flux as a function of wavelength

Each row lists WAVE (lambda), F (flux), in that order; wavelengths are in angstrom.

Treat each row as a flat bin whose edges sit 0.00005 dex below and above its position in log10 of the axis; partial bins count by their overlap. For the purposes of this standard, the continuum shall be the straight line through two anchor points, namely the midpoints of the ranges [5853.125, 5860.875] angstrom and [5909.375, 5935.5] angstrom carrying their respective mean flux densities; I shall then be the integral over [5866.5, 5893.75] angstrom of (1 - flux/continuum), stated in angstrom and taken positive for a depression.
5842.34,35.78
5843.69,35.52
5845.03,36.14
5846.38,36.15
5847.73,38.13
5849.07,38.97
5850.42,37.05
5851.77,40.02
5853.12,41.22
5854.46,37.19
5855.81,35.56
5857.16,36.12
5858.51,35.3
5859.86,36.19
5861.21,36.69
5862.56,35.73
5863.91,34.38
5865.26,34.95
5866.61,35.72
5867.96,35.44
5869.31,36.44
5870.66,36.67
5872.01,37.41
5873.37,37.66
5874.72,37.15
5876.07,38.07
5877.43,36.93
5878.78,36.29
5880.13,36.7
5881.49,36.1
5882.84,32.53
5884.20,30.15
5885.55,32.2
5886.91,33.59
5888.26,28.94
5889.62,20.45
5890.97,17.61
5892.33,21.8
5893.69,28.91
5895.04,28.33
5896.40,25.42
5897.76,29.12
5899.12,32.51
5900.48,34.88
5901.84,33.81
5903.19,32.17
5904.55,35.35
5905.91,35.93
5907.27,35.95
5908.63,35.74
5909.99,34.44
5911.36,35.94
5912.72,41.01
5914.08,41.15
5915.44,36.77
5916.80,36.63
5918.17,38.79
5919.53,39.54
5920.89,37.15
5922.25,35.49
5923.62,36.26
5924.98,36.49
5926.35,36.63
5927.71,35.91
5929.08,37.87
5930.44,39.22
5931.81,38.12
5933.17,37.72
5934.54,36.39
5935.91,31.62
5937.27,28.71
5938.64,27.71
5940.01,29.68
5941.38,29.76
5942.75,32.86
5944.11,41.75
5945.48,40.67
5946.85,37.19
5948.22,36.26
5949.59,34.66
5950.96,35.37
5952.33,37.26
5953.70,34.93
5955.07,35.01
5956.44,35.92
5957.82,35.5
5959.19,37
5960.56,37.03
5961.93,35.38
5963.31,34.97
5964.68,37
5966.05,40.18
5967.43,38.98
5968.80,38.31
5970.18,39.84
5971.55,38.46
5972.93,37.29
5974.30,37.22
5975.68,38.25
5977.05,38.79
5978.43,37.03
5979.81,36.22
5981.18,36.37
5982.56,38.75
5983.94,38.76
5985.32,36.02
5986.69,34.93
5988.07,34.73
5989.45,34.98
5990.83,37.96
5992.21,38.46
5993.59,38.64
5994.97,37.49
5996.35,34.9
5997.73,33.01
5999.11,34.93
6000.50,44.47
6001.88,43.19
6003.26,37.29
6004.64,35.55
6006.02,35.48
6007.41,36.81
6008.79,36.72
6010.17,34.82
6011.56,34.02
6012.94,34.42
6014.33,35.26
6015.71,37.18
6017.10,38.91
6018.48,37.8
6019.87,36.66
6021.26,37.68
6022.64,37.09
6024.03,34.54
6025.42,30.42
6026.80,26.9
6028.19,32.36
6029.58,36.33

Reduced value 3.0 angstrom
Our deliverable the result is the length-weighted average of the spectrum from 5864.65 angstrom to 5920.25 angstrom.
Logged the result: 33.8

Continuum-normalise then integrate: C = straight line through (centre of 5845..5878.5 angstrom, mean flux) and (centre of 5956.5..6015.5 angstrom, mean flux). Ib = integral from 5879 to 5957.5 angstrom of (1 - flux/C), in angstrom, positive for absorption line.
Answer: 6.1 angstrom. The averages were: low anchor 36.9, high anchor 37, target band 34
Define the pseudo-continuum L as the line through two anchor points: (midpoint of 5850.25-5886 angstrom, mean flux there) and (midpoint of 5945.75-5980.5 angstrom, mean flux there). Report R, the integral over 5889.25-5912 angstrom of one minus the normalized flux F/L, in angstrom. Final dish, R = 3.64 angstrom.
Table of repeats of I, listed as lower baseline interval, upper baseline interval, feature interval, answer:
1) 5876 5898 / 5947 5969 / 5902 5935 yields -4.07 angstrom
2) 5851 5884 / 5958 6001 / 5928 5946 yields 1.07 angstrom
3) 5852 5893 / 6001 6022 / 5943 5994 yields -1.61 angstrom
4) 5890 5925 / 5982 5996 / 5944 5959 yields -0.49 angstrom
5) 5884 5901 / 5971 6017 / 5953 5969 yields -1.24 angstrom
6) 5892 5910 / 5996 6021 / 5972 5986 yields -0.82 angstrom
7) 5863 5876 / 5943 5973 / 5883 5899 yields 4.02 angstrom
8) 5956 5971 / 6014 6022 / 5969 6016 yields 0.40 angstrom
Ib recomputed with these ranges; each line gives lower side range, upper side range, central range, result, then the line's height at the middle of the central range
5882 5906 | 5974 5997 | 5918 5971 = -3.9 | 33.7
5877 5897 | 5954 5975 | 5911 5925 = -2.2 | 32.7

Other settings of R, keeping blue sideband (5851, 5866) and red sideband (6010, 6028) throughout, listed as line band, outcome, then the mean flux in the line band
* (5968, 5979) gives -0.84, 38.2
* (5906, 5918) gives -0.37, 37.2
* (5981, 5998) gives -0.65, 36.6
